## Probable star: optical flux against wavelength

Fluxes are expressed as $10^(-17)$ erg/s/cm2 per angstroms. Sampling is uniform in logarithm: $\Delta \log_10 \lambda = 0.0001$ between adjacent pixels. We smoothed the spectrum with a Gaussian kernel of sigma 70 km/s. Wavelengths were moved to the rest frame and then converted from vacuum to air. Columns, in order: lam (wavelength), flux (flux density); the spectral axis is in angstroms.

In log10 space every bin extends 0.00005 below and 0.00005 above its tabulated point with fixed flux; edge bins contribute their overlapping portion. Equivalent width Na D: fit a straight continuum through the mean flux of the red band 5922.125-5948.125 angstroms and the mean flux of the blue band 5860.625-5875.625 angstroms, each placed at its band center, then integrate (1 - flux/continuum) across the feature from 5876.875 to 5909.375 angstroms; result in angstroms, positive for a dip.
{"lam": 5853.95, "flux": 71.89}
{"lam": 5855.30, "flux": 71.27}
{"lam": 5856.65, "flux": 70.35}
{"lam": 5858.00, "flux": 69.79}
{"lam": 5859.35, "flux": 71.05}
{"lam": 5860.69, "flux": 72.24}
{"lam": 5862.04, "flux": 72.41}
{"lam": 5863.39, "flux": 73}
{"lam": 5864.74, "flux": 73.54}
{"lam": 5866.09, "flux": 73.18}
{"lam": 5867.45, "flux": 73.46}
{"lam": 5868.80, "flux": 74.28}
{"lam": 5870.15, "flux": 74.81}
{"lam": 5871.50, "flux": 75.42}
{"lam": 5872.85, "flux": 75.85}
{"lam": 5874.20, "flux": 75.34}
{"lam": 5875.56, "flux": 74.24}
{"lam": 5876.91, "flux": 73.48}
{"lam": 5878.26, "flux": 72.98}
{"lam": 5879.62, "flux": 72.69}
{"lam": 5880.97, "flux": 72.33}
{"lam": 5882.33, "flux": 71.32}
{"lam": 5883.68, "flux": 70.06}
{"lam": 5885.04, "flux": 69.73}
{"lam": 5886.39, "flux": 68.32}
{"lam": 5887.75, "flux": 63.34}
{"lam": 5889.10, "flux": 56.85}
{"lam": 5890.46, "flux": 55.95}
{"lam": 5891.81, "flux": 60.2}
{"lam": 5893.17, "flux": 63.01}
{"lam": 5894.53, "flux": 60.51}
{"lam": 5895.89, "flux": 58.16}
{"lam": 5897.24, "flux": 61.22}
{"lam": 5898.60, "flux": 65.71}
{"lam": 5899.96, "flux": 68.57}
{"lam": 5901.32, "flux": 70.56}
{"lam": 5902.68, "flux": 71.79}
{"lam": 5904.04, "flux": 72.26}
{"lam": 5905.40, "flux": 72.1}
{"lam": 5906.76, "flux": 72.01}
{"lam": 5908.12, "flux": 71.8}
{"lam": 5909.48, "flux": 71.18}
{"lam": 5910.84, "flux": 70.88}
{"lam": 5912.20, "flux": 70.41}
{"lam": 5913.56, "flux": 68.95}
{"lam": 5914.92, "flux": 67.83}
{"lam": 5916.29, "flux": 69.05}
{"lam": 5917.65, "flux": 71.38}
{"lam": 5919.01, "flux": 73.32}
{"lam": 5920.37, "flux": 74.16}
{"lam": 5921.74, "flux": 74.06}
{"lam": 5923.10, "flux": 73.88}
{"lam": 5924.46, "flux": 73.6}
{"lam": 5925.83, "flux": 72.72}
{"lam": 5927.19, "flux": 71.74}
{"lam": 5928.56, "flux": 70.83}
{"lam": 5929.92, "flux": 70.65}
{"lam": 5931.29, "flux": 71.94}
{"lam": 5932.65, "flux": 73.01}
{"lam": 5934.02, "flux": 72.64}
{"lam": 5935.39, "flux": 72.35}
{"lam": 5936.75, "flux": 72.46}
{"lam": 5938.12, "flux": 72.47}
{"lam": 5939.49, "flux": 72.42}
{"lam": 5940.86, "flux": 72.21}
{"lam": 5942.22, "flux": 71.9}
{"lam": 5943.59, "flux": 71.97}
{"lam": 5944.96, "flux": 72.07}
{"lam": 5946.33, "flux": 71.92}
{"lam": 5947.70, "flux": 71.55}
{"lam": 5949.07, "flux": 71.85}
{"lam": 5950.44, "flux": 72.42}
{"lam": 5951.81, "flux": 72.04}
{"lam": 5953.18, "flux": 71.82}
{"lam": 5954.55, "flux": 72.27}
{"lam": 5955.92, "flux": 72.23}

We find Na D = 2.7 angstroms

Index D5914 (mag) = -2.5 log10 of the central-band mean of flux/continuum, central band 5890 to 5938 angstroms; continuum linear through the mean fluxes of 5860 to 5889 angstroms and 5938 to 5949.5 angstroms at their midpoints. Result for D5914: 0.039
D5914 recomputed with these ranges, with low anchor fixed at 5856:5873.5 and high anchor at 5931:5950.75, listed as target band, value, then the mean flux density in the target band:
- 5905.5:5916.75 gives 0.033 mag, 70.4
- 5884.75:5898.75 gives 0.178 mag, 61.8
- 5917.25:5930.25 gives -0.005 mag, 72.7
